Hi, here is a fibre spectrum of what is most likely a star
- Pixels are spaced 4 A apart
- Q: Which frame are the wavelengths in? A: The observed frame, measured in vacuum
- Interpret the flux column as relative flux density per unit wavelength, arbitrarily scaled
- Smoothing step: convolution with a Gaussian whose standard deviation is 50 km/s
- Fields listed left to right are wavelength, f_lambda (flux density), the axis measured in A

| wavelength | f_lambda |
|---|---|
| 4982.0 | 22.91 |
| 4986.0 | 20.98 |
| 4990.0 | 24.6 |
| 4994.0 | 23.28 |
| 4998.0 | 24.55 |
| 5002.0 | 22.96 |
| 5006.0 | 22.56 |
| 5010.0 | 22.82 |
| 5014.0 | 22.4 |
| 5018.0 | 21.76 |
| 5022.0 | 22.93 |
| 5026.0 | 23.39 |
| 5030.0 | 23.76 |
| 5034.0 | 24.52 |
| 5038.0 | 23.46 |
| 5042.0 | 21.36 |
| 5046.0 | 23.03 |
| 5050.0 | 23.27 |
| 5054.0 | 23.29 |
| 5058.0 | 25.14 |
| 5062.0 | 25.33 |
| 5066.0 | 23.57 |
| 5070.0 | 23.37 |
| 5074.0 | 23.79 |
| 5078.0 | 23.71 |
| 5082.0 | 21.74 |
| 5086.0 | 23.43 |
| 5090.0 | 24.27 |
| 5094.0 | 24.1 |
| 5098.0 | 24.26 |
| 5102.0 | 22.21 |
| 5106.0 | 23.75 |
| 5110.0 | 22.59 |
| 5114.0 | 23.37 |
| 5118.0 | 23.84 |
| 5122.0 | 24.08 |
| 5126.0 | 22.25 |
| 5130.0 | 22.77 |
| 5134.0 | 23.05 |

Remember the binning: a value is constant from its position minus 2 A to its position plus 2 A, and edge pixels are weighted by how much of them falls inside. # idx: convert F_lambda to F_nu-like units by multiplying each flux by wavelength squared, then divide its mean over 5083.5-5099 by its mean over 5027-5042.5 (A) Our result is 1.04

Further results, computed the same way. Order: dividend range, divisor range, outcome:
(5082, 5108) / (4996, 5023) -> 1.06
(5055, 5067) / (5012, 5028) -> 1.11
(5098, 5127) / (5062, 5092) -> 1.00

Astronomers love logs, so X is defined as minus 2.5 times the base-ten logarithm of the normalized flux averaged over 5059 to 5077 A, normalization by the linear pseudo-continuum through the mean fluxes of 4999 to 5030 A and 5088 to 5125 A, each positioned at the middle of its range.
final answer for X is -0.04 mag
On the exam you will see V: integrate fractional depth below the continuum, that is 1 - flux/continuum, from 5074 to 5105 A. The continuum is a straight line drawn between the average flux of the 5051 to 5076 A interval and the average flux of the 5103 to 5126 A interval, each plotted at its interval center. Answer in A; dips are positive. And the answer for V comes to 0.35 A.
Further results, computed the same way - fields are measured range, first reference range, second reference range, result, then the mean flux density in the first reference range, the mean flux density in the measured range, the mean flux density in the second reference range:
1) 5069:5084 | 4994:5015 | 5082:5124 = 0.2 A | 23.1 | 23.1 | 23.5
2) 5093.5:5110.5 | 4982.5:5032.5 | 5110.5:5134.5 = -0.2 A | 23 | 23.4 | 23.2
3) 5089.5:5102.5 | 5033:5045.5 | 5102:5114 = -0.4 A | 23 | 23.8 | 23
